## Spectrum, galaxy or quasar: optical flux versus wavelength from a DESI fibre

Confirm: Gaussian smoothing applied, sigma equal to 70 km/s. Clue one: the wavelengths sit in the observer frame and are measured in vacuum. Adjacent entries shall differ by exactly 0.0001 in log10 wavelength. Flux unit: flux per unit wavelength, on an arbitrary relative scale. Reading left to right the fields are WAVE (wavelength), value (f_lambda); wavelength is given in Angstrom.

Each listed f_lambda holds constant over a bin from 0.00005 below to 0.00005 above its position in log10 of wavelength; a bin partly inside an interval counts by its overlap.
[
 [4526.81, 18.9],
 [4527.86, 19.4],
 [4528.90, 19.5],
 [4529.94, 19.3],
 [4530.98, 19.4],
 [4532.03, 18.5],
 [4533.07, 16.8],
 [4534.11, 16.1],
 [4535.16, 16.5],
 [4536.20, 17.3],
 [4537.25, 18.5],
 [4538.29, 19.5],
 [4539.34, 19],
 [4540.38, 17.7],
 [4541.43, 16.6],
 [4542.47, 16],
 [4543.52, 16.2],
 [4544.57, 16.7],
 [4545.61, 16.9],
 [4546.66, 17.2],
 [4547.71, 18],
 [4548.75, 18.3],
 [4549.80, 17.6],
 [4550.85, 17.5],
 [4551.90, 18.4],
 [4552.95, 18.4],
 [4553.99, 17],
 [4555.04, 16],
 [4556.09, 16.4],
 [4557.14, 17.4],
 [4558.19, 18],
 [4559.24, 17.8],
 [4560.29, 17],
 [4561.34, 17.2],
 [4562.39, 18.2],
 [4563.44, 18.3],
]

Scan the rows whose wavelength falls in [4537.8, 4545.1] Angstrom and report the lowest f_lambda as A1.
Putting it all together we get 16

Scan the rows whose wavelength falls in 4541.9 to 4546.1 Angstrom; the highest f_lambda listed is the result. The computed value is 16.9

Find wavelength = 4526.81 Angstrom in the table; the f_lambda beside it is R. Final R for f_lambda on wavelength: 18.9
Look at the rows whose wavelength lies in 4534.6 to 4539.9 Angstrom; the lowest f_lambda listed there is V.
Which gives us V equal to 16.5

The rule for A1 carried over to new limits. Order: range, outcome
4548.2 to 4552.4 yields 17.5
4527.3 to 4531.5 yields 19.3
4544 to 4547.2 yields 16.7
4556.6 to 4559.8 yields 17.4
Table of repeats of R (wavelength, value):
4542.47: 16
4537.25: 18.5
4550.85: 17.5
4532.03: 18.5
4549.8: 17.6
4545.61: 16.9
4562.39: 18.2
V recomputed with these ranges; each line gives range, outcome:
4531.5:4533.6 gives 16.8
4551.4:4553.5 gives 18.4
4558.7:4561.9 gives 17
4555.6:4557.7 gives 16.4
